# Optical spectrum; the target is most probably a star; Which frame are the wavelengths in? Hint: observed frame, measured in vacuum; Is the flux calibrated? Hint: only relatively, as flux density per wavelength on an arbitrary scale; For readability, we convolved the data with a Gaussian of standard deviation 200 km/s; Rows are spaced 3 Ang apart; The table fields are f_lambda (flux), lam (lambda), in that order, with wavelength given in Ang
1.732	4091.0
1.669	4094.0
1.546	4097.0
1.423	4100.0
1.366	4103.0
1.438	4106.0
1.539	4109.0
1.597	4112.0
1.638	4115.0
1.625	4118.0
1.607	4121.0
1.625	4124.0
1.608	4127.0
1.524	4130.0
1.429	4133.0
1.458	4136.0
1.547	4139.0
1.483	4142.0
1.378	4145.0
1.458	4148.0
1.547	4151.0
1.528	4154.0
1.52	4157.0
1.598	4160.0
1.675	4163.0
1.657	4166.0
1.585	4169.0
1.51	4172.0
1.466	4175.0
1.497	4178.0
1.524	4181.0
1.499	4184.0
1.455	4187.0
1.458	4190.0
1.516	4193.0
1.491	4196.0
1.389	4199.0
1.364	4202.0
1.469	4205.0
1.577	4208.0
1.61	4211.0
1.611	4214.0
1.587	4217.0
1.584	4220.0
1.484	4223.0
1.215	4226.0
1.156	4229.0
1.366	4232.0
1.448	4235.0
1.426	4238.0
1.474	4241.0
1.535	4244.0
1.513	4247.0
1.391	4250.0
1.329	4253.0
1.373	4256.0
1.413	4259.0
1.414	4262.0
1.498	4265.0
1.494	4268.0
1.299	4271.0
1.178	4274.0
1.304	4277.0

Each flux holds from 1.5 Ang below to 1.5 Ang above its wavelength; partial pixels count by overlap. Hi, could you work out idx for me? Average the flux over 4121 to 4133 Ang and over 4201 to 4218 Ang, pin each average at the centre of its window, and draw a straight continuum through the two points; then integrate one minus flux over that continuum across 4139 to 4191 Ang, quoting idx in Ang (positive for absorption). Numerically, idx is 1.1 Ang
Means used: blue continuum 1.57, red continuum 1.54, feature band 1.52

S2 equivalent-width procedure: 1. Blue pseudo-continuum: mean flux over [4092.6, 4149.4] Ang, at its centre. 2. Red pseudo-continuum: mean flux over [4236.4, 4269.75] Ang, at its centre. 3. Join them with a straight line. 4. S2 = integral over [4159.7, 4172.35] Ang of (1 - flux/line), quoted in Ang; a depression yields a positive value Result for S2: -1.00 Ang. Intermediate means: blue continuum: 1.52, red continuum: 1.44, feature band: 1.61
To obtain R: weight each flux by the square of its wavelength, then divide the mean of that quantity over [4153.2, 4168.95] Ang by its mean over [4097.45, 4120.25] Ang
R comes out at 1.08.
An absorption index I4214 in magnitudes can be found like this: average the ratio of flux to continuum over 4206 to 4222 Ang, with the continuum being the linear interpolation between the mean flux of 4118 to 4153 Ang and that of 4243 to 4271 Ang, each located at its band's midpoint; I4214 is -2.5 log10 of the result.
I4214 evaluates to -0.09 mag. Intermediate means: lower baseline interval 1.52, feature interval 1.59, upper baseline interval 1.43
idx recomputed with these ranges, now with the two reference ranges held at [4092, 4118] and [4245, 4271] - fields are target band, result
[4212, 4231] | 0.1 Ang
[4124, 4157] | 0.2 Ang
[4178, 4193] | -0.1 Ang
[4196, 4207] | 0.3 Ang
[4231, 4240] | 0.1 Ang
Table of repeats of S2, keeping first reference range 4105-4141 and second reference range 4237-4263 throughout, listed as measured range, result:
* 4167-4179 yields -0.1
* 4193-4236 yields 0.3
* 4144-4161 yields 0.2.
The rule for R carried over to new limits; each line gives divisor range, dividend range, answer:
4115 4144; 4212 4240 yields 0.97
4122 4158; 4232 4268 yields 1.00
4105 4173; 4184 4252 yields 0.98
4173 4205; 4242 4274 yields 1.00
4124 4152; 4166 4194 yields 1.03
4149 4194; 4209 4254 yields 0.97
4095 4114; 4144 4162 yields 1.04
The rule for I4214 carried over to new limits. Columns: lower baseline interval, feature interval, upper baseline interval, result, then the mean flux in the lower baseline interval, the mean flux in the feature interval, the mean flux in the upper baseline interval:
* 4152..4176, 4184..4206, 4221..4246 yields 0.029 mag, 1.57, 1.45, 1.39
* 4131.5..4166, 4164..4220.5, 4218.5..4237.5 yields -0.057 mag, 1.52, 1.52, 1.38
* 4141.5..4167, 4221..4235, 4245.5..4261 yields 0.085 mag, 1.54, 1.33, 1.4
